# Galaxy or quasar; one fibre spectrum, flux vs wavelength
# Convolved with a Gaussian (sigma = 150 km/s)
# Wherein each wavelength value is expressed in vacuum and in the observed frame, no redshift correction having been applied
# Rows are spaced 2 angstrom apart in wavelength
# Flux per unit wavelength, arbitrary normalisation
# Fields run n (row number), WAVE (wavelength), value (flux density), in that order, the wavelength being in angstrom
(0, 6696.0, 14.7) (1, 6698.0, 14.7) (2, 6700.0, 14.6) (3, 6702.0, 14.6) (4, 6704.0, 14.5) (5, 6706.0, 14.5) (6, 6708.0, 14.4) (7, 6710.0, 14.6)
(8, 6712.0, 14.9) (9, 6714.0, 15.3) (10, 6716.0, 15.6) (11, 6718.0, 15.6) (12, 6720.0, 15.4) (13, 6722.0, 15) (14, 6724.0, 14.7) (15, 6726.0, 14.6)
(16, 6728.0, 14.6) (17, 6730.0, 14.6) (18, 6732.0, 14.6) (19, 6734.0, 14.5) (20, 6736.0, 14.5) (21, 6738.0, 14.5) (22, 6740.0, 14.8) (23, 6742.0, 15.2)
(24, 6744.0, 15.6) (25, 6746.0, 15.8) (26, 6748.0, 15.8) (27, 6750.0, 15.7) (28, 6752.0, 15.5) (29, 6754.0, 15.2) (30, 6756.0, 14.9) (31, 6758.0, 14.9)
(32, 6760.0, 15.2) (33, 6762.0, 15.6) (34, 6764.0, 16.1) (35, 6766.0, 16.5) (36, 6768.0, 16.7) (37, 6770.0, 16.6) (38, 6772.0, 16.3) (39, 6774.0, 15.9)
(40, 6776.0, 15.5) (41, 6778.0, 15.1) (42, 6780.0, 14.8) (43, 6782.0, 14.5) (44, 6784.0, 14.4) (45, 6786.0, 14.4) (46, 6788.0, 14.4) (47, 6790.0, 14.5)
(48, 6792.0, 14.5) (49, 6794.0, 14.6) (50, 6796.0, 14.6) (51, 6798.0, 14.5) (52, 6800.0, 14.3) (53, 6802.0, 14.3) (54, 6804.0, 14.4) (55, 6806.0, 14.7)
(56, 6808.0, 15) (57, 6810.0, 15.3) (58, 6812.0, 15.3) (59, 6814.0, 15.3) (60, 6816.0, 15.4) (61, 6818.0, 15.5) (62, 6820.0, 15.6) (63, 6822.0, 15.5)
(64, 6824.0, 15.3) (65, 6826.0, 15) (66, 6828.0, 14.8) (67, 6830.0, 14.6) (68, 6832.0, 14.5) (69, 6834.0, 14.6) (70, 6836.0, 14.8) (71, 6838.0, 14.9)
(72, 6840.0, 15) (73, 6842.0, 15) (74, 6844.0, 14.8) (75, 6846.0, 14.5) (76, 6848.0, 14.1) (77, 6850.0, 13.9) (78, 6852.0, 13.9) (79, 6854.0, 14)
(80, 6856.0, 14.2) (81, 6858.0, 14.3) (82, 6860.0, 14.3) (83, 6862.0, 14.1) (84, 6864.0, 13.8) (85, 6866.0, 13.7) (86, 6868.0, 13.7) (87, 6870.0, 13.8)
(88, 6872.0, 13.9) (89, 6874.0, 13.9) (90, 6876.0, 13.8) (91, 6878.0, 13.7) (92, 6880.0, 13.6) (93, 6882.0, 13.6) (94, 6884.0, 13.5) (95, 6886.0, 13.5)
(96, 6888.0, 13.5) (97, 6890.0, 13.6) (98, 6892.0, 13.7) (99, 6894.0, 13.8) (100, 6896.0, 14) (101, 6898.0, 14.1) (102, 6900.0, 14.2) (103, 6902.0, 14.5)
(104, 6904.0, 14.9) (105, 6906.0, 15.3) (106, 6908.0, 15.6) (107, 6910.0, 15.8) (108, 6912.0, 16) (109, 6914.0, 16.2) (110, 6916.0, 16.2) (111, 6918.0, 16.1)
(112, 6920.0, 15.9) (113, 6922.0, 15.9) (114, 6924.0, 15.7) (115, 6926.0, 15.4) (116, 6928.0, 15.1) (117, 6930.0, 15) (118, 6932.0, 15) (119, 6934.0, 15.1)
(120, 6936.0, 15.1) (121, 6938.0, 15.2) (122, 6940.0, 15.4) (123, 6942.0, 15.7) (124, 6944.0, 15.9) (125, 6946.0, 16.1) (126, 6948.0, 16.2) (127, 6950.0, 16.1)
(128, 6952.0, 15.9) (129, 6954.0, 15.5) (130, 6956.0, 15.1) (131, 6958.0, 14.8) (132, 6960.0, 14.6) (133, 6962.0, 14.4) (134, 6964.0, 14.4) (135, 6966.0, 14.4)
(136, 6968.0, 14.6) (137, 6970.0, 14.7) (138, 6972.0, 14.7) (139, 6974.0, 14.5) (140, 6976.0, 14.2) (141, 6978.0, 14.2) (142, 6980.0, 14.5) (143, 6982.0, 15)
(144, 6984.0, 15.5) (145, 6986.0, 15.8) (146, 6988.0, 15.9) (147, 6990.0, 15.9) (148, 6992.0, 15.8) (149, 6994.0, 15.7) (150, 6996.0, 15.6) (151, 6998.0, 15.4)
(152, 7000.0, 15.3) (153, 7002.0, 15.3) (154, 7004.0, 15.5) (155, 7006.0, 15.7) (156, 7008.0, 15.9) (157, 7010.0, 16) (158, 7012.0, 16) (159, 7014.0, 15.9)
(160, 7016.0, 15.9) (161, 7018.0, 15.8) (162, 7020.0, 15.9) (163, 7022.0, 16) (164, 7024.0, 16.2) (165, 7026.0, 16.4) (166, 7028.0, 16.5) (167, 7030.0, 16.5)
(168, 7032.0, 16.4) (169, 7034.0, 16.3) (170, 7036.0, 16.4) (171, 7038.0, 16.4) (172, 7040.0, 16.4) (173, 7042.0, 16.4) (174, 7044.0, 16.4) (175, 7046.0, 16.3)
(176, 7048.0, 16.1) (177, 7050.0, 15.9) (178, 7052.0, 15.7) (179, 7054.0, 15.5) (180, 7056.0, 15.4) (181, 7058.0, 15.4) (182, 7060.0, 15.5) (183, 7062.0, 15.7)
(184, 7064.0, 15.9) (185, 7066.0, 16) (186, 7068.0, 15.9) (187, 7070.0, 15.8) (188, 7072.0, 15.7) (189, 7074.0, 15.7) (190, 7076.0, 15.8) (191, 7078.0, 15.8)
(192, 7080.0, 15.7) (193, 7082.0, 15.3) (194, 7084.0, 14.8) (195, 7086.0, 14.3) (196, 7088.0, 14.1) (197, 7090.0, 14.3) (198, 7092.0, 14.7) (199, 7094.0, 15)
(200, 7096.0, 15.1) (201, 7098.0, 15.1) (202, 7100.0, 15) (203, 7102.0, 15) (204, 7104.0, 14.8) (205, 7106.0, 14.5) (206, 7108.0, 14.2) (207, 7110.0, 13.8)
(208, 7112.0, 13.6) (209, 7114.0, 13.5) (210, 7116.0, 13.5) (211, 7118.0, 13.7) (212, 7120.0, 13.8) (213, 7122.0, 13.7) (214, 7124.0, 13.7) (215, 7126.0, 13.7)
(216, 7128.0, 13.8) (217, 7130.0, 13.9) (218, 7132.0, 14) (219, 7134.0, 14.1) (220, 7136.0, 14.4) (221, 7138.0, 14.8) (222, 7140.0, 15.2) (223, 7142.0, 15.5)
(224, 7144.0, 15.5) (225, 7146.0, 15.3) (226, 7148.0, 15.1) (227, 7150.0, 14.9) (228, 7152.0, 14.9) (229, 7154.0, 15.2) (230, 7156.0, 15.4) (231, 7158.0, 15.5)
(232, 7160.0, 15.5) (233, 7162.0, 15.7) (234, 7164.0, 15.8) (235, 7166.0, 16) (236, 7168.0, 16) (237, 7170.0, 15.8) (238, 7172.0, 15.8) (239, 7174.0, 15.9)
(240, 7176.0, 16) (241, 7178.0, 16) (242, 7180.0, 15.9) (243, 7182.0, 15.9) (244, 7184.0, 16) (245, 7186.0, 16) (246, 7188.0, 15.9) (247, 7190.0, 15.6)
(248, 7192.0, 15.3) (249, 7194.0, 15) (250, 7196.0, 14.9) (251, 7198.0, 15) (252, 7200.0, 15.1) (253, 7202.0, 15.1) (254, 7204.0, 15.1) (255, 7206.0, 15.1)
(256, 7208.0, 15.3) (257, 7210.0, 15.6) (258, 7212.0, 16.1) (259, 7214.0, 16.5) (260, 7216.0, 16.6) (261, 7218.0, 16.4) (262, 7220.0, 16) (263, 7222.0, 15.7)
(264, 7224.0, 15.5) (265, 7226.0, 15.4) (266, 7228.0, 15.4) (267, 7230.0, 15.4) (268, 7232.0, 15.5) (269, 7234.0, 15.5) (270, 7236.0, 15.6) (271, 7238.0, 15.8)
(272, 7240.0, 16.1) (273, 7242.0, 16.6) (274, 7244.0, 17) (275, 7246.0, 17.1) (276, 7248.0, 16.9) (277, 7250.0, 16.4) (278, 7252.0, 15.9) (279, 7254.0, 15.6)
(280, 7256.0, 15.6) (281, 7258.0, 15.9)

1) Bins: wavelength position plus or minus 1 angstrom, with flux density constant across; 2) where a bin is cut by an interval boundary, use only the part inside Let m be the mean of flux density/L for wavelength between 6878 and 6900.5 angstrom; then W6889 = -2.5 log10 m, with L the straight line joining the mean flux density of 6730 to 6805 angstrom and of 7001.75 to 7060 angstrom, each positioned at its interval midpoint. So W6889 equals 0.134 mag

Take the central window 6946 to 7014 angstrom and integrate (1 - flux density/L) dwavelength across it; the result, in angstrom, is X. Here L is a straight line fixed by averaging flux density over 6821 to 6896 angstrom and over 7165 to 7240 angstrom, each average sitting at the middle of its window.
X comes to -2.55 angstrom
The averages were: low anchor 14.2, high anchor 15.7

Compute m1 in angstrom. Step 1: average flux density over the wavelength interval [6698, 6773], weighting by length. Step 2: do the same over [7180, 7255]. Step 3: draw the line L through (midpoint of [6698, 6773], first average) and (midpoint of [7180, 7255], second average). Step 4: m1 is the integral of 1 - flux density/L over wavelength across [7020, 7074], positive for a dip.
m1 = -1.6 angstrom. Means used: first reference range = 15.2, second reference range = 15.8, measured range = 16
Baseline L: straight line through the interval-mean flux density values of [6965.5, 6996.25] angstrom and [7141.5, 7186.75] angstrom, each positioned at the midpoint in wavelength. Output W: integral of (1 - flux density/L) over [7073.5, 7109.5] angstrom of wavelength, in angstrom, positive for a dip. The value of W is 1.11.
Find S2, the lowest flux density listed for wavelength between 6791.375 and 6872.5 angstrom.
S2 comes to 13.7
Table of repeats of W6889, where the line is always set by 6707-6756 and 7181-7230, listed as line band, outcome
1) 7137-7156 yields 0.026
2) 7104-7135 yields 0.121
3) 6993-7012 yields -0.018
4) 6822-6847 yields 0.023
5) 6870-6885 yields 0.112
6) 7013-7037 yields -0.055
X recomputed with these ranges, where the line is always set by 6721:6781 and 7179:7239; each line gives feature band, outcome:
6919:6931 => -0.1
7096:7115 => 1.4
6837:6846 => 0.3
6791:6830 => 1.1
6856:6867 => 0.9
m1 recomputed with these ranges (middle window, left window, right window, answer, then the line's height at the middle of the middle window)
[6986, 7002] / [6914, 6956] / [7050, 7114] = -0.23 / 15.4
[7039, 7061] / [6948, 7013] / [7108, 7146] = -1.77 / 14.7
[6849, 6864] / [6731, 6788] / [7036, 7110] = 1.24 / 15.3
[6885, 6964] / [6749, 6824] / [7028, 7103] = 1.43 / 15.4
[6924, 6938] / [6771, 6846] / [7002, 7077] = 0.28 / 15.5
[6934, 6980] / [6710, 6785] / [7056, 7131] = -0.33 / 15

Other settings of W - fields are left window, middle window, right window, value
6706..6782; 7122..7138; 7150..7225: 1.7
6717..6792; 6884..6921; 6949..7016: 1.1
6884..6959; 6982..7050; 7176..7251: -2.7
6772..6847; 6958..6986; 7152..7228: 1.1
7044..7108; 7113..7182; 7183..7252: 2.8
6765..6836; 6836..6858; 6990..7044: 1.2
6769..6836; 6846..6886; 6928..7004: 3.1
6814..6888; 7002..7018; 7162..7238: -0.9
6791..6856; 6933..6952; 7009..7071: -0.2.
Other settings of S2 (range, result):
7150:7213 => 14.9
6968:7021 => 14.2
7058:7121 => 13.5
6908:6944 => 15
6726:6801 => 14.3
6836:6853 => 13.9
